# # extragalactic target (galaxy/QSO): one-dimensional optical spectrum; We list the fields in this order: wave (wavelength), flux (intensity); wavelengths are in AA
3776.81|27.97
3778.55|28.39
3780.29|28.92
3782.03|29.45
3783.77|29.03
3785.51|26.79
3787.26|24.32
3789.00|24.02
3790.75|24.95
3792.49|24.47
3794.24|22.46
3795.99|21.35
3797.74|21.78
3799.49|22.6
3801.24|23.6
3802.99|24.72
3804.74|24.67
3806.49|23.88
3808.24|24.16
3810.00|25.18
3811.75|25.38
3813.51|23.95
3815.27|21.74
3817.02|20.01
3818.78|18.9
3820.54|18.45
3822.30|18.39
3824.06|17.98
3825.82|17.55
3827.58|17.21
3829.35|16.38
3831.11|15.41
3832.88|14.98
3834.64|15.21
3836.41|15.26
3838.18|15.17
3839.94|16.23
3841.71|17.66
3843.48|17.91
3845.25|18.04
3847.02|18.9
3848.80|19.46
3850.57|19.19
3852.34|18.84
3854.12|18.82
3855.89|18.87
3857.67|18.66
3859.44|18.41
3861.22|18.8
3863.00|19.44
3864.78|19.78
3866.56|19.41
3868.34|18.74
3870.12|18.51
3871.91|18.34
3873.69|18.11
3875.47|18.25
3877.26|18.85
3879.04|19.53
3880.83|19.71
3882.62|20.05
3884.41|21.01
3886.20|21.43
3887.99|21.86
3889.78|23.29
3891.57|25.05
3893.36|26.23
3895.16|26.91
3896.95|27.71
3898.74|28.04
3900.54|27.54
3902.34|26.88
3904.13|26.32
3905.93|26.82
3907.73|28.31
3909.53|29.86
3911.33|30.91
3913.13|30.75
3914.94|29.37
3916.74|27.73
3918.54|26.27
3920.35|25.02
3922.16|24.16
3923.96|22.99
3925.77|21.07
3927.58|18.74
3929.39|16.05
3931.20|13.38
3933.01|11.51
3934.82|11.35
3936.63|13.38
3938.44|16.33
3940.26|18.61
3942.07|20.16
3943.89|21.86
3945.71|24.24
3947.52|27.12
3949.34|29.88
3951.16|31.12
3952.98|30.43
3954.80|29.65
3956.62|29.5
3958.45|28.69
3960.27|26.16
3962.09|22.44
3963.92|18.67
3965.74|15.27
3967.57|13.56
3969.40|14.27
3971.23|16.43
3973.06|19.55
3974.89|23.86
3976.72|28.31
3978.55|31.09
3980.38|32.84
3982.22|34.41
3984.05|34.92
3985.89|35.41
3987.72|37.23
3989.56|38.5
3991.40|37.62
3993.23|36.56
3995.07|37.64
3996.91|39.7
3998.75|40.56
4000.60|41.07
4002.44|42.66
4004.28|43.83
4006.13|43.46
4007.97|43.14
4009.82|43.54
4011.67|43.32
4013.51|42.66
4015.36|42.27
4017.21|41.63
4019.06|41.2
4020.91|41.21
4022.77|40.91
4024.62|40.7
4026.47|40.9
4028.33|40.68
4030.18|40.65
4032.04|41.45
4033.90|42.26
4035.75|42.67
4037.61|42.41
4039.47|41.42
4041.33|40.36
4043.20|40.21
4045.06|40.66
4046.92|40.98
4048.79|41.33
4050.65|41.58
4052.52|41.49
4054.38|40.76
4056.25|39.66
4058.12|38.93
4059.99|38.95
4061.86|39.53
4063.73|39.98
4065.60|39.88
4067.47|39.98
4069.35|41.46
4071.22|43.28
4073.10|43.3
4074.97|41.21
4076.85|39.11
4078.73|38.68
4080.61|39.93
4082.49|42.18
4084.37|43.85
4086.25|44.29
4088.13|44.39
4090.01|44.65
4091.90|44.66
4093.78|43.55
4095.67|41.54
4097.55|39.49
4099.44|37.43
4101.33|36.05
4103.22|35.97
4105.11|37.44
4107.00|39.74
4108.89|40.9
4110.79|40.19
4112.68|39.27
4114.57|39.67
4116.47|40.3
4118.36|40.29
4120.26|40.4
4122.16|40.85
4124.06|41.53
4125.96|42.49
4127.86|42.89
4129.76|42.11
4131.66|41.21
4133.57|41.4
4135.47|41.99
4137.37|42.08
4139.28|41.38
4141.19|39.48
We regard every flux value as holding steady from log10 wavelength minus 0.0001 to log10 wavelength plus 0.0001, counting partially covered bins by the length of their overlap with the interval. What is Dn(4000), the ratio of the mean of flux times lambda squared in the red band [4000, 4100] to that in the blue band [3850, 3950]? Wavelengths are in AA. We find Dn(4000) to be 2.0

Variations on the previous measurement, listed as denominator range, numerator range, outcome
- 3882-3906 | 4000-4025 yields 1.80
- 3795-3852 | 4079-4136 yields 2.40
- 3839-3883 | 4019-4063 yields 2.39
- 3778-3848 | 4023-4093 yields 2.20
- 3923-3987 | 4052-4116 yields 1.88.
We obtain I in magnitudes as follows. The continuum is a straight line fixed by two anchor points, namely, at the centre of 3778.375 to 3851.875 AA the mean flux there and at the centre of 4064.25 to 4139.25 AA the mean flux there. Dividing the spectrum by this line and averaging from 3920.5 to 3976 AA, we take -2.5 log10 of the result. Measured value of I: 0.40 mag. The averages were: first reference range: 21.2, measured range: 21.1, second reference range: 41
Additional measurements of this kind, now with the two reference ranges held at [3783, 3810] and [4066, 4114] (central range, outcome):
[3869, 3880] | 0.47 mag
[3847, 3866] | 0.40 mag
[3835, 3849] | 0.49 mag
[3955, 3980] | 0.44 mag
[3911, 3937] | 0.41 mag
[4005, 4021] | -0.17 mag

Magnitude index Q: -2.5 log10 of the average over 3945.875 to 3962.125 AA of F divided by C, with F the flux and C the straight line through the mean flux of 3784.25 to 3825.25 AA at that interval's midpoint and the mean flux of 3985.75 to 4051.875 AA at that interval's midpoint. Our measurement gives 0.238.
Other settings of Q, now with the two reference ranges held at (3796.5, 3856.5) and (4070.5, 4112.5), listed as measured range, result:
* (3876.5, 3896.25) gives 0.10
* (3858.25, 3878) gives 0.22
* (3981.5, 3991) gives -0.12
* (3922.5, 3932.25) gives 0.43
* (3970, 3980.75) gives 0.27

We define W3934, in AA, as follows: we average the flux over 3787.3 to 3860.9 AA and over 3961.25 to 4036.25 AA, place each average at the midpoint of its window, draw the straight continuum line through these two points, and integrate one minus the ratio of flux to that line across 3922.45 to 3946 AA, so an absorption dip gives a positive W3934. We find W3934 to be 9.5 AA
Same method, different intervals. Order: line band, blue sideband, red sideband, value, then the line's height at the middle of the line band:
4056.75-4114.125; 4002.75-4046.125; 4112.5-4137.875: 1.1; 41.5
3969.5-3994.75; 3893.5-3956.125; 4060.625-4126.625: -0.8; 29.8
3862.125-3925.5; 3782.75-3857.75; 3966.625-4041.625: 8.0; 27.1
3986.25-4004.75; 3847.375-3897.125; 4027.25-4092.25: -2.8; 34.1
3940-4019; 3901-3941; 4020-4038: 3.4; 32.8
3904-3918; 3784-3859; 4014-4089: -0.2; 28.5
